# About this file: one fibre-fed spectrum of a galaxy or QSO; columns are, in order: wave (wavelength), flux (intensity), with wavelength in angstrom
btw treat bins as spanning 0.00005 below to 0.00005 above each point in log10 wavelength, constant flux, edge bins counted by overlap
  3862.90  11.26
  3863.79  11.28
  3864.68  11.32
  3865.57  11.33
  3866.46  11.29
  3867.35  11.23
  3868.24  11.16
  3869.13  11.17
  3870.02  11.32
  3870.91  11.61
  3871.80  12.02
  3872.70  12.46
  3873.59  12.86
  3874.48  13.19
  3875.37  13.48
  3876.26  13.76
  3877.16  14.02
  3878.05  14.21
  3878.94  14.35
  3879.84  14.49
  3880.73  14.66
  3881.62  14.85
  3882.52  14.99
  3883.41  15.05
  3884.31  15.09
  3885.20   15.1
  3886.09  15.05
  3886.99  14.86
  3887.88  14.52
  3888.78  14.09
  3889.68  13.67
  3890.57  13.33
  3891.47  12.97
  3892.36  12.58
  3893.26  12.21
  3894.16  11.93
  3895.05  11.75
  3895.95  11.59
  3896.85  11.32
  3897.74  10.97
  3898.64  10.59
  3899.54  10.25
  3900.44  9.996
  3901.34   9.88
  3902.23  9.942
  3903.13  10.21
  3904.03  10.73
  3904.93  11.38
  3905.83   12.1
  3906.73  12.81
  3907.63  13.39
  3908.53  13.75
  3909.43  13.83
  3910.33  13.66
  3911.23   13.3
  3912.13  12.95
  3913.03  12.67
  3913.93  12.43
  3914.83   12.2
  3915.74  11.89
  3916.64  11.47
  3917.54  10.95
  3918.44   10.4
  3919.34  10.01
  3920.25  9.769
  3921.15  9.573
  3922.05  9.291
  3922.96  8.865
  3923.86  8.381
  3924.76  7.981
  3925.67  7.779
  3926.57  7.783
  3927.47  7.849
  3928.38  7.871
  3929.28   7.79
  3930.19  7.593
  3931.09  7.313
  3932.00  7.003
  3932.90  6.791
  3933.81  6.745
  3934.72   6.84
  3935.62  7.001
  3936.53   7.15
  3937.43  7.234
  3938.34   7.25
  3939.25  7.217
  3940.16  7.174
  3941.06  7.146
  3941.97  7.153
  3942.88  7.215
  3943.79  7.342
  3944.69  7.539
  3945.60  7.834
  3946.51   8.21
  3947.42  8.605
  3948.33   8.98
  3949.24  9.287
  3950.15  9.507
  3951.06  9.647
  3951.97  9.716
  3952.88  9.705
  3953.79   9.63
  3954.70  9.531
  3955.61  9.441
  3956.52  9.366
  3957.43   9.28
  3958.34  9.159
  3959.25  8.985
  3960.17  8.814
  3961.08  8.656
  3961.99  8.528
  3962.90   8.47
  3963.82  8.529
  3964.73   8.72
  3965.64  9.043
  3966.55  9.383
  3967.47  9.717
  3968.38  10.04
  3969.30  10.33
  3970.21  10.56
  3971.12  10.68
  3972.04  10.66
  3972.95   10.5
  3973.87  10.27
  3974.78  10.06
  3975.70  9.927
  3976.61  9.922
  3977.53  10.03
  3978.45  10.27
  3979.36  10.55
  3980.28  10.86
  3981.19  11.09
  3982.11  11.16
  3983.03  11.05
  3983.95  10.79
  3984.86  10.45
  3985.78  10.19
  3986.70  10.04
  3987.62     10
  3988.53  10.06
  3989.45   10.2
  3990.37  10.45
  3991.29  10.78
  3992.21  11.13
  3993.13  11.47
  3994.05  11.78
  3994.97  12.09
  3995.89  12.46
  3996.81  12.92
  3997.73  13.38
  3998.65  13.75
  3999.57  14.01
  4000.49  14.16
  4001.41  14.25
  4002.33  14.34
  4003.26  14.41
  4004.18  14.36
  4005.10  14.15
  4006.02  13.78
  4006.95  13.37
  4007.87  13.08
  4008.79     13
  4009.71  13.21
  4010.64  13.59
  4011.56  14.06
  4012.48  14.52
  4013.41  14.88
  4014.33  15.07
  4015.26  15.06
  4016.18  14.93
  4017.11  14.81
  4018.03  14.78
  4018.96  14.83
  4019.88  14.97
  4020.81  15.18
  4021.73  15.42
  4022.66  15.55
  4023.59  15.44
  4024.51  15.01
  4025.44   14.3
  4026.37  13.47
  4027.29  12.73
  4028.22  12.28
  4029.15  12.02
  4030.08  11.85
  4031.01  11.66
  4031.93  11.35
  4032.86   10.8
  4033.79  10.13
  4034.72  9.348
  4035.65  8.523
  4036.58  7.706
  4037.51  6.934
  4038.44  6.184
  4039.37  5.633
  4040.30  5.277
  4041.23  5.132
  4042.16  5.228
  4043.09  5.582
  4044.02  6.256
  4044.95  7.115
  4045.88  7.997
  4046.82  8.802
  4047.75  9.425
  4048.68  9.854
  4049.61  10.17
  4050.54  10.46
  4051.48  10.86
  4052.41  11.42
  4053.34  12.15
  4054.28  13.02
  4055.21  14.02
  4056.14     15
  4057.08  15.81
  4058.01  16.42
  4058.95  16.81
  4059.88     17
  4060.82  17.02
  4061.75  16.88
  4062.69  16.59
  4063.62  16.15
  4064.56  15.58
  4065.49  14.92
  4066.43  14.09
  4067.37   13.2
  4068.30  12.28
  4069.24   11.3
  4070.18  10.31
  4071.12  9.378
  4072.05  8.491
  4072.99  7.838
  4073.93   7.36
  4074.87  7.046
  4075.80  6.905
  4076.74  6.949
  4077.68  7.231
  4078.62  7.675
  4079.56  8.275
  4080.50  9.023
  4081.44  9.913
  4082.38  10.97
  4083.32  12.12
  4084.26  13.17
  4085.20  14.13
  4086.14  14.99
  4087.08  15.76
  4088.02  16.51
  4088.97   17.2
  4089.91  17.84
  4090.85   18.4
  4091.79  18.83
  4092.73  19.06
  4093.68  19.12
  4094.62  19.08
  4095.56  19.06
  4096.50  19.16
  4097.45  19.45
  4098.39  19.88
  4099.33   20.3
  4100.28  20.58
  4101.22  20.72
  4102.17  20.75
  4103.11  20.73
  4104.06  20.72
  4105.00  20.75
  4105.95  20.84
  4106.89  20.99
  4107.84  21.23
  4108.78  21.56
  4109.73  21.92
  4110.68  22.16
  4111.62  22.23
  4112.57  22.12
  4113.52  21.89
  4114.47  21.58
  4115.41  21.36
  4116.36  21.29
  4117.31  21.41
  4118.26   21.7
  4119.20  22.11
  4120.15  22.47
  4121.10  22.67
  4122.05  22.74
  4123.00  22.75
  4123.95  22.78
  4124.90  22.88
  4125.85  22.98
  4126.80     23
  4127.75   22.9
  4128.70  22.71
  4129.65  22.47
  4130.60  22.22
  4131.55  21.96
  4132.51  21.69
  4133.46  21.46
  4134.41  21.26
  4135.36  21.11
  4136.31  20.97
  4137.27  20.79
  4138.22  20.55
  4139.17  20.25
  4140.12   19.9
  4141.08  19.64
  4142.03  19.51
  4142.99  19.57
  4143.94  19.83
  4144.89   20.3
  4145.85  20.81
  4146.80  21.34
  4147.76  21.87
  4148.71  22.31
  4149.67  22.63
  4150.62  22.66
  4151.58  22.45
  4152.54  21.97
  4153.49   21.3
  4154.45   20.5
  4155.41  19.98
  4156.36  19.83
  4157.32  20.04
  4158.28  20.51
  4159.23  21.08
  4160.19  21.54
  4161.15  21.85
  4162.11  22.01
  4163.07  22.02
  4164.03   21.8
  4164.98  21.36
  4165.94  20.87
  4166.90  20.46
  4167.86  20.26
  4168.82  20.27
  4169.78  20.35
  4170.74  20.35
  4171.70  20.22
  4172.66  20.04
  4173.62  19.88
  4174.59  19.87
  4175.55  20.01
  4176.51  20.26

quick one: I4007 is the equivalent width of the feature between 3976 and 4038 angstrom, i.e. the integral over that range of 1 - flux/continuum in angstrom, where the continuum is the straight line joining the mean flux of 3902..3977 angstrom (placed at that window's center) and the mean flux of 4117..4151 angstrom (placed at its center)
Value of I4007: 5.4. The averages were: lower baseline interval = 9.45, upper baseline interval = 21.6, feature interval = 12.4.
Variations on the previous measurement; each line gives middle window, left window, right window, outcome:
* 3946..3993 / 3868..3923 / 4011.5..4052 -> 7.6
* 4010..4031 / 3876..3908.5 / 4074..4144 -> 2.7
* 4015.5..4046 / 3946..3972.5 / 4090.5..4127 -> 7.9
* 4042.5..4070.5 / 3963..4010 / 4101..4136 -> 7.4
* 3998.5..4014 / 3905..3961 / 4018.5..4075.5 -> -4.6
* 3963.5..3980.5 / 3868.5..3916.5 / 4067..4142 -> 5.5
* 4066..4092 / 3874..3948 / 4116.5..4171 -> 9.7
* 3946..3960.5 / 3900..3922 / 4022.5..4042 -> 2.5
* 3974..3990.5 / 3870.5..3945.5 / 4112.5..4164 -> 4.6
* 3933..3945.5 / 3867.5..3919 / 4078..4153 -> 6.2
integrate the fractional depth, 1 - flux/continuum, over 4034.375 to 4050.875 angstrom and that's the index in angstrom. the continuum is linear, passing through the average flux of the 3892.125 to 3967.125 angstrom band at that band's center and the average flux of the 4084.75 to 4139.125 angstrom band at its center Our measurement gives 9.0 angstrom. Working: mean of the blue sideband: 9.56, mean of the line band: 7.5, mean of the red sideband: 20.7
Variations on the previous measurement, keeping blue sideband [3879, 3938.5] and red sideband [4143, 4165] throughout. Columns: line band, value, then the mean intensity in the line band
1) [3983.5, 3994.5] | 2.91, 10.6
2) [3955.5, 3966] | 3.45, 8.9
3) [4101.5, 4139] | -3.59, 21.8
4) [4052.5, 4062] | 1.13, 15.2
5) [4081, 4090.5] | 2.13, 14.3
